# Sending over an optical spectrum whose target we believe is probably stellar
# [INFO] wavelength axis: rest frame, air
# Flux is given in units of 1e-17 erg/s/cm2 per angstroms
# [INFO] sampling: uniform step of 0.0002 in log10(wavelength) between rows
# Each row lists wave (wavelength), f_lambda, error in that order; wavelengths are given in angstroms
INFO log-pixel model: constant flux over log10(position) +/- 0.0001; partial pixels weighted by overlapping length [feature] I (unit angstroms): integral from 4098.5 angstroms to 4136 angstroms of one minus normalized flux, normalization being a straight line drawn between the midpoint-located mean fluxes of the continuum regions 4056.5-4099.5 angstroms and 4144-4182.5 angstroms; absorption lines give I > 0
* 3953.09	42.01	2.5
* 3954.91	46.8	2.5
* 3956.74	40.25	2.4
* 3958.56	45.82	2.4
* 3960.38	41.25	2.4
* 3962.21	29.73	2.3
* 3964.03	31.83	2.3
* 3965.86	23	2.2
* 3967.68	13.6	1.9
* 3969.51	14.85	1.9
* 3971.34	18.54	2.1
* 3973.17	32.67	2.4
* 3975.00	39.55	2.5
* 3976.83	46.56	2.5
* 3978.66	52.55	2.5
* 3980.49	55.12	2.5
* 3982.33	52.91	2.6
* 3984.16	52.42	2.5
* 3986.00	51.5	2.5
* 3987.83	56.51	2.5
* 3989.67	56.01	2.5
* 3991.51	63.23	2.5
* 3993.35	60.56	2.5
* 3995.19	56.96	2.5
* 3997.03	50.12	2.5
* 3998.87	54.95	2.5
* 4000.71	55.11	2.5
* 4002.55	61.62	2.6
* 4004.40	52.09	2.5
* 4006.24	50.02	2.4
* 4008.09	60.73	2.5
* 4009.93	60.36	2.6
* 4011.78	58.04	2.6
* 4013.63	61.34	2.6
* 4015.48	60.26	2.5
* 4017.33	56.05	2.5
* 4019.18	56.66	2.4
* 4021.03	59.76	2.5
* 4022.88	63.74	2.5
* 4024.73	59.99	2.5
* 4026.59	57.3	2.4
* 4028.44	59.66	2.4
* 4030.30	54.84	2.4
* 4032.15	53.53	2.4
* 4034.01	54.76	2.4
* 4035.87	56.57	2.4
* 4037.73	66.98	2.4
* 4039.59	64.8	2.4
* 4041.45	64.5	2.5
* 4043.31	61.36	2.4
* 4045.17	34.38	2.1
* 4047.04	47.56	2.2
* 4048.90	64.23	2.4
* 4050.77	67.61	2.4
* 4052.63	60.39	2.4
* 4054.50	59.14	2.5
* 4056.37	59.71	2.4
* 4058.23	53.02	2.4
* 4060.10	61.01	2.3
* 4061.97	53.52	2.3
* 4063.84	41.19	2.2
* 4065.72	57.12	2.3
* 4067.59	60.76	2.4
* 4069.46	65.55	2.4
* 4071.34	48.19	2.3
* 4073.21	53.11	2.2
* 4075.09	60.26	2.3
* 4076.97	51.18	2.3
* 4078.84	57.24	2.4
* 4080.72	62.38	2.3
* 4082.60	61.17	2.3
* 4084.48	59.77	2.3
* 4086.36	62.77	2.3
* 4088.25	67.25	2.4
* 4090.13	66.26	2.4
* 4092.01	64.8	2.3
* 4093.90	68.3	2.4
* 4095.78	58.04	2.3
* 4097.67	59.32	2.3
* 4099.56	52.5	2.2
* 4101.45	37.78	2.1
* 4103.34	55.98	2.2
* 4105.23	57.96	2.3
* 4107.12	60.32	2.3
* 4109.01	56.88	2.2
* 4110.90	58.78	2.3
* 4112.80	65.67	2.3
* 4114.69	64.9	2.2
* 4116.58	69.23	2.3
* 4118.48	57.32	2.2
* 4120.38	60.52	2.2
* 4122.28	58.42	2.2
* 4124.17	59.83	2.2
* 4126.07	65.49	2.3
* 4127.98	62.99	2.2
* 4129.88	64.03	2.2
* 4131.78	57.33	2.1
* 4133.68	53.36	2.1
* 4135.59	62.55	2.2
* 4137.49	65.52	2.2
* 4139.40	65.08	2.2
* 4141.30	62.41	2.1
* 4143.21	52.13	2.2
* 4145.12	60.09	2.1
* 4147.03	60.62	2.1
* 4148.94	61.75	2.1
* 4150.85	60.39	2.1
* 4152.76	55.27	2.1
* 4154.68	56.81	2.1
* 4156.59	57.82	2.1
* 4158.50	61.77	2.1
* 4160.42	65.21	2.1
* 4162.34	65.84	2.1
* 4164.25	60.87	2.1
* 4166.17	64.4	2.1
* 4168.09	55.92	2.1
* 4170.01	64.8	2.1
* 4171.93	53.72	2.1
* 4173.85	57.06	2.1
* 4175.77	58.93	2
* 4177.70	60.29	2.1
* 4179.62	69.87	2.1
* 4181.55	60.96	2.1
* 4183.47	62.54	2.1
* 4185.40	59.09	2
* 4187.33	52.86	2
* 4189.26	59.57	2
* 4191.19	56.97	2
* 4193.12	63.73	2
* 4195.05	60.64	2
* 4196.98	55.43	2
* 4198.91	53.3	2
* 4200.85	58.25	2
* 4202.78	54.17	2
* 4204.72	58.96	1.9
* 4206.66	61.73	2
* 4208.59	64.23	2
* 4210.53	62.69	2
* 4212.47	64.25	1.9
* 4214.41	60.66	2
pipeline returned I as 0.3 angstroms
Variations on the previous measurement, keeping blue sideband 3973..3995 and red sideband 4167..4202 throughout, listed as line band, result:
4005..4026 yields -2.03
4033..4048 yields -0.56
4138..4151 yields -0.62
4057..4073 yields 0.03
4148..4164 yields -0.68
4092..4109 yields -0.14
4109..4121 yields -1.17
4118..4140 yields -1.45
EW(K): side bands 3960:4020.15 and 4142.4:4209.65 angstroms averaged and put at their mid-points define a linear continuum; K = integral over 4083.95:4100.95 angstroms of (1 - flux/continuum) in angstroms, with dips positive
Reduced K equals -2.2 angstroms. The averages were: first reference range 48.2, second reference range 59.6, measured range 61.5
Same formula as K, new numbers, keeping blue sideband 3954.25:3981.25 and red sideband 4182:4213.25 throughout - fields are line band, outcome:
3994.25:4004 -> -4.3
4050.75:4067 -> -4.3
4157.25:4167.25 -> -1.4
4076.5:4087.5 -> -2.9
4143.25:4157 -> -1.1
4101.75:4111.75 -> -1.4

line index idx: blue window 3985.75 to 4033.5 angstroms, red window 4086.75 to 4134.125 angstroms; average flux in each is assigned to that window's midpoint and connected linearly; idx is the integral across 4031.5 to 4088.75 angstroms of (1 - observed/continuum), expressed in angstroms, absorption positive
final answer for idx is 1.1 angstroms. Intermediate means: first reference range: 57.4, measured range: 57.7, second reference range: 60.2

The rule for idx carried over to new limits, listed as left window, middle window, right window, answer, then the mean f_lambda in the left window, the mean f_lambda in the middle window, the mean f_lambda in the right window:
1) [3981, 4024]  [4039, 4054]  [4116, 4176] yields 0.0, 57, 58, 60.5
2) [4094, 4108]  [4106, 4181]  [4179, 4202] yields -4.8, 55.4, 60.9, 59.2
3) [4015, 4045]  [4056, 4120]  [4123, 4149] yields 1.5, 58.8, 58.5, 60.9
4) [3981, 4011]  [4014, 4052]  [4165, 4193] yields -1.0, 55.9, 58.3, 59.9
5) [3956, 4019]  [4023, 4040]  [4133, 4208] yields -2.7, 47.7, 58.8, 59.8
